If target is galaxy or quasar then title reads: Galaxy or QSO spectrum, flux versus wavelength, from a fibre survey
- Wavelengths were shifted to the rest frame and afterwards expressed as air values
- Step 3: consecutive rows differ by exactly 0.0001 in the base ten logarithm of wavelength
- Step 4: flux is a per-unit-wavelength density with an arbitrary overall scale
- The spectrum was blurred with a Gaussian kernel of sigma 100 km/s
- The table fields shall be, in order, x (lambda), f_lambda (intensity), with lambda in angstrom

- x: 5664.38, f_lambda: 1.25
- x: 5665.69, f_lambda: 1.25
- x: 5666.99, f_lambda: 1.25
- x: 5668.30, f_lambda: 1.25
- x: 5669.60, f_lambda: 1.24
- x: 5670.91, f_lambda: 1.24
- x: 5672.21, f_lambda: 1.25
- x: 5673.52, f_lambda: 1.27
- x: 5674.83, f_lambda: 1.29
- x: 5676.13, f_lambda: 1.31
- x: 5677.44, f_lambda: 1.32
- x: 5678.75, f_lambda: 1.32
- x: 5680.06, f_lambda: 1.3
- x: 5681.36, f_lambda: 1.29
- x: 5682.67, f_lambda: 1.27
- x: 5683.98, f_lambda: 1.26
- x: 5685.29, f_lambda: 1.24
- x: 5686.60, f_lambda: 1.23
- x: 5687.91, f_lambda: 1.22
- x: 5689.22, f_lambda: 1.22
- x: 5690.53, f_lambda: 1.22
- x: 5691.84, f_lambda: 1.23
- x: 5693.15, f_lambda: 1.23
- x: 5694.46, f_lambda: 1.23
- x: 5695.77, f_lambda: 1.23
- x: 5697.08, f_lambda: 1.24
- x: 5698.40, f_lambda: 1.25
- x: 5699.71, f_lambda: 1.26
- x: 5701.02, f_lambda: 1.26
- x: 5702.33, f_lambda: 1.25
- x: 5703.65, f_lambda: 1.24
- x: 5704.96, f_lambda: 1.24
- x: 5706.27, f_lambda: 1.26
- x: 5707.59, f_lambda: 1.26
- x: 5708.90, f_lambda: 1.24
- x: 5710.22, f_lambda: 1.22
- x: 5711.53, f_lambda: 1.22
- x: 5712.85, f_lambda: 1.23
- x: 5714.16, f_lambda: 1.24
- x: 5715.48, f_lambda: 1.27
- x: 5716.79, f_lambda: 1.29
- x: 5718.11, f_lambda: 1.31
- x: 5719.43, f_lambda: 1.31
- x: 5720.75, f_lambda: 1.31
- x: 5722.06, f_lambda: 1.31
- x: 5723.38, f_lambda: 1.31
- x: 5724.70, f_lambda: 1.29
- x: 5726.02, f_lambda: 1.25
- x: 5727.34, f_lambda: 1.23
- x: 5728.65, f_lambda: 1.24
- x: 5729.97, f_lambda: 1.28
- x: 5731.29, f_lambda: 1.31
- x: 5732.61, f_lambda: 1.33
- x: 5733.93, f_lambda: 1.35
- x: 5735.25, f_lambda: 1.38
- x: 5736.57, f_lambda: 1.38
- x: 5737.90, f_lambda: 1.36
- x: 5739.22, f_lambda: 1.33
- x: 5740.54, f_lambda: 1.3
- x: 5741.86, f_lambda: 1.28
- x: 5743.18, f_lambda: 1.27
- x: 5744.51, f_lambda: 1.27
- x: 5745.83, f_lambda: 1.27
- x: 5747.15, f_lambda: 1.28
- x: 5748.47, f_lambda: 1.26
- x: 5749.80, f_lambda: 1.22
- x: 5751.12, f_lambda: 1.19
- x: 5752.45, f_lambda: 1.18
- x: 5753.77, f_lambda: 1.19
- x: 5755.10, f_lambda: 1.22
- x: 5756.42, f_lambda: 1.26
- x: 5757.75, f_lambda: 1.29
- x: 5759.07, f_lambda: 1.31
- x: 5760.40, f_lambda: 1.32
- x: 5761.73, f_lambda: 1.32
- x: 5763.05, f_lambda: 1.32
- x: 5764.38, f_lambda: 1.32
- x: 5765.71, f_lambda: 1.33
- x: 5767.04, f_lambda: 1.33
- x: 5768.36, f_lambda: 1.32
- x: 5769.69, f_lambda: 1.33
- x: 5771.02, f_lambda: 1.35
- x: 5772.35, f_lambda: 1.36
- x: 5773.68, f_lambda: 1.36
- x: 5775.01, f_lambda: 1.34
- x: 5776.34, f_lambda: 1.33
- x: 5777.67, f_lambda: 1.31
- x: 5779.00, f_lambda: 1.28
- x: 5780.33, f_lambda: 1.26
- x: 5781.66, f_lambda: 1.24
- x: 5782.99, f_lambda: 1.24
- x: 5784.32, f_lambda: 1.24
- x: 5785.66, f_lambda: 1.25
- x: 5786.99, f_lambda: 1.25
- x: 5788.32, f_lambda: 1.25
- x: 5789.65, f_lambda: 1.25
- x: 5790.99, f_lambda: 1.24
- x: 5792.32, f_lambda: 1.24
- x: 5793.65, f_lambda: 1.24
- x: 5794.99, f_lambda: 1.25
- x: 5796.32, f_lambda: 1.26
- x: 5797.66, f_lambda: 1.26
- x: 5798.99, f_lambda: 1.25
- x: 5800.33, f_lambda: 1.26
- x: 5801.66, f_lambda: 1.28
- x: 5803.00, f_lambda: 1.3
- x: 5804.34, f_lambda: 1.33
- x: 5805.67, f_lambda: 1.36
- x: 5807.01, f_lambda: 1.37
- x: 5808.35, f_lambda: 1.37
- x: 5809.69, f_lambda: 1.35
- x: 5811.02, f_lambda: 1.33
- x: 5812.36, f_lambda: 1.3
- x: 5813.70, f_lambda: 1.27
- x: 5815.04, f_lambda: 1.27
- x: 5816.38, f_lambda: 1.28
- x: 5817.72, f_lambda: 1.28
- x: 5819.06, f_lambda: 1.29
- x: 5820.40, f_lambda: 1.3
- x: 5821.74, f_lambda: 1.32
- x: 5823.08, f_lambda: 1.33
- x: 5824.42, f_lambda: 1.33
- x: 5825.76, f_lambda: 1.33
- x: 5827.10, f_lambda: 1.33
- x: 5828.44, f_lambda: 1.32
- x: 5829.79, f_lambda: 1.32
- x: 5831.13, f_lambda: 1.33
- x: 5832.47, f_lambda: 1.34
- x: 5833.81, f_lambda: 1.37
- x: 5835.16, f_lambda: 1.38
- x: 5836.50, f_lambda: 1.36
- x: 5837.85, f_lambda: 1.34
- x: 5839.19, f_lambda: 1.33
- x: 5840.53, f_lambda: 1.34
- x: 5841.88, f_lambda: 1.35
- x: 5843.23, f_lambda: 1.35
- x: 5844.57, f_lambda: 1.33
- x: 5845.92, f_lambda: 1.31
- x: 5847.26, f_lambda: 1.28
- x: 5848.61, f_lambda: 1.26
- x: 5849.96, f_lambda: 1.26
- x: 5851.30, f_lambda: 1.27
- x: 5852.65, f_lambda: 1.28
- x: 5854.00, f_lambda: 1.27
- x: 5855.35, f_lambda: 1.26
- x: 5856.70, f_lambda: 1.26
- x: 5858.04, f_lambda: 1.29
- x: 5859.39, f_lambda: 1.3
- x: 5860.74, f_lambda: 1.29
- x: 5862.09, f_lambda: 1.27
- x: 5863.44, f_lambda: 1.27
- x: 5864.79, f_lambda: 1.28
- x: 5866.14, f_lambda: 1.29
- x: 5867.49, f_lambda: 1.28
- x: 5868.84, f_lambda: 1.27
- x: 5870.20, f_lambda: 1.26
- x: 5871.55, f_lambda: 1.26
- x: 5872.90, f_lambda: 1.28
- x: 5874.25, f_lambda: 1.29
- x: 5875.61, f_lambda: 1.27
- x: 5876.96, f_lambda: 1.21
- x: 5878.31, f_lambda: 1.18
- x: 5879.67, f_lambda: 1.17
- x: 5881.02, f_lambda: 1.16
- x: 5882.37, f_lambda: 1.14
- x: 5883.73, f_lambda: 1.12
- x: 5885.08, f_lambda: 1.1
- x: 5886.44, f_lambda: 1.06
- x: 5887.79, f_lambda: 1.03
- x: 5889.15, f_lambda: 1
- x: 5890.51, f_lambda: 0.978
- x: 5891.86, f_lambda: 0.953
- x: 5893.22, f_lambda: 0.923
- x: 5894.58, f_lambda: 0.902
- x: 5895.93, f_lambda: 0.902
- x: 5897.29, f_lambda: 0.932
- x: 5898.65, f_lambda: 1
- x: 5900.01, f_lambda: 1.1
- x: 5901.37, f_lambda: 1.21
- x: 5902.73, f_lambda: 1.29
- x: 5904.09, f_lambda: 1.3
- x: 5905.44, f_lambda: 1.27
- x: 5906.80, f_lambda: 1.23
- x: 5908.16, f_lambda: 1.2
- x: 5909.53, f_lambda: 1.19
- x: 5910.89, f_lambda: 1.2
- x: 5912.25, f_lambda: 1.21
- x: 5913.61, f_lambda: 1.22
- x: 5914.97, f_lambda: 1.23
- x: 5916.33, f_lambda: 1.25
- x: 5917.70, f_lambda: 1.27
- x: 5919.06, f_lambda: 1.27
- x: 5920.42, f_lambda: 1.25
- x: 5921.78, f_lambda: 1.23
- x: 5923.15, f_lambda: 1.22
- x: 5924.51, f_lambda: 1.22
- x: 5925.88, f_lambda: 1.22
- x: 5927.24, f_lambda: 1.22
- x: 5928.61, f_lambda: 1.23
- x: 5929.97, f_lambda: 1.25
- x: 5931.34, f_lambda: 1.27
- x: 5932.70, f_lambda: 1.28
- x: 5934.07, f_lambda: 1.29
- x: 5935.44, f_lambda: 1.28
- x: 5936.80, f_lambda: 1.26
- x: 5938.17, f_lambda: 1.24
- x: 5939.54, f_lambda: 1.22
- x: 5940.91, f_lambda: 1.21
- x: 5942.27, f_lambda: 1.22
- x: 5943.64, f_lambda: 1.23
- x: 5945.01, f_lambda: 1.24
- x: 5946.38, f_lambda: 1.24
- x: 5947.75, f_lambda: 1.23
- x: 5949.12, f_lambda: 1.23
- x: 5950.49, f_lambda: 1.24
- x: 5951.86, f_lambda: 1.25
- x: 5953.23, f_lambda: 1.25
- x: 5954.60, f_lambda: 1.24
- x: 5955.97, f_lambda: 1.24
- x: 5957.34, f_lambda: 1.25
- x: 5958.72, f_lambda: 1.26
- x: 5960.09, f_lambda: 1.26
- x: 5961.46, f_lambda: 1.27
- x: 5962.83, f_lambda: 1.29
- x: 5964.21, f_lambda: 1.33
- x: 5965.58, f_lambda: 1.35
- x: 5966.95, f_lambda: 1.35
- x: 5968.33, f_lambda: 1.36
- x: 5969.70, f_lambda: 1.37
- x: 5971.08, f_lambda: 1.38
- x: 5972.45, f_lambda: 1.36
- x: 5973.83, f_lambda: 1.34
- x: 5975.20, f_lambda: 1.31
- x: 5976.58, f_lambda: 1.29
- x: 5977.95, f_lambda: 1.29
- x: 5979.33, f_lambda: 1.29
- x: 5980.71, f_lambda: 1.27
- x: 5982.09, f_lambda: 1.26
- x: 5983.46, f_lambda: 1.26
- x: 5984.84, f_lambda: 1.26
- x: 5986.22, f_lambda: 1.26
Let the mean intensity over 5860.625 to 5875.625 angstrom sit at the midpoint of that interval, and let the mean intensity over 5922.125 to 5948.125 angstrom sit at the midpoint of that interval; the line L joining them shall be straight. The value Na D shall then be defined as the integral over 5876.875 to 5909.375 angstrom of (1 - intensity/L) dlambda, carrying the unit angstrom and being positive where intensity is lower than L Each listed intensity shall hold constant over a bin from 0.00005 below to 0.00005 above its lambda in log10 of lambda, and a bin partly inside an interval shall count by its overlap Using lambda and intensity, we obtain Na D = 4.2 angstrom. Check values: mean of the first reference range 1.27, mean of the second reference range 1.24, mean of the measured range 1.1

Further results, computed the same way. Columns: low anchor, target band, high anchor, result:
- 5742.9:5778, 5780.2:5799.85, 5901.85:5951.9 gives 0.5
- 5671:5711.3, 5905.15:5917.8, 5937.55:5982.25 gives 0.5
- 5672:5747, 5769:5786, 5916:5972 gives -0.4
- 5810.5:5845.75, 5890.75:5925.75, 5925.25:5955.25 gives 3.0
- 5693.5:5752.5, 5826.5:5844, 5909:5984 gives -1.0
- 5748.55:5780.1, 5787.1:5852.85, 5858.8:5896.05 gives -4.1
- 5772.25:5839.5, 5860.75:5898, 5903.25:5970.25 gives 3.9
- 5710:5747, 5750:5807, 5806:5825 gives 1.0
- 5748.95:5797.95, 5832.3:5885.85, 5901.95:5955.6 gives -0.6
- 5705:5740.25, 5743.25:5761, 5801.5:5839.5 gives 0.7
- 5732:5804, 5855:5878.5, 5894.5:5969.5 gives -0.3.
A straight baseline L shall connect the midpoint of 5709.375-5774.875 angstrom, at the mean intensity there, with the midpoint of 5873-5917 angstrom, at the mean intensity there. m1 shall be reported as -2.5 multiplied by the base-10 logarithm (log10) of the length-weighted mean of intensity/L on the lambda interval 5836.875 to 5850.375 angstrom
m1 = -0.11 mag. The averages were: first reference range 1.29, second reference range 1.13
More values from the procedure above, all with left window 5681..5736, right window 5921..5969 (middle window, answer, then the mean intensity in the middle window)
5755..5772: -0.04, 1.31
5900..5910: 0.02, 1.23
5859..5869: -0.02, 1.28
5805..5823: -0.05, 1.32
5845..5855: -0.01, 1.28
